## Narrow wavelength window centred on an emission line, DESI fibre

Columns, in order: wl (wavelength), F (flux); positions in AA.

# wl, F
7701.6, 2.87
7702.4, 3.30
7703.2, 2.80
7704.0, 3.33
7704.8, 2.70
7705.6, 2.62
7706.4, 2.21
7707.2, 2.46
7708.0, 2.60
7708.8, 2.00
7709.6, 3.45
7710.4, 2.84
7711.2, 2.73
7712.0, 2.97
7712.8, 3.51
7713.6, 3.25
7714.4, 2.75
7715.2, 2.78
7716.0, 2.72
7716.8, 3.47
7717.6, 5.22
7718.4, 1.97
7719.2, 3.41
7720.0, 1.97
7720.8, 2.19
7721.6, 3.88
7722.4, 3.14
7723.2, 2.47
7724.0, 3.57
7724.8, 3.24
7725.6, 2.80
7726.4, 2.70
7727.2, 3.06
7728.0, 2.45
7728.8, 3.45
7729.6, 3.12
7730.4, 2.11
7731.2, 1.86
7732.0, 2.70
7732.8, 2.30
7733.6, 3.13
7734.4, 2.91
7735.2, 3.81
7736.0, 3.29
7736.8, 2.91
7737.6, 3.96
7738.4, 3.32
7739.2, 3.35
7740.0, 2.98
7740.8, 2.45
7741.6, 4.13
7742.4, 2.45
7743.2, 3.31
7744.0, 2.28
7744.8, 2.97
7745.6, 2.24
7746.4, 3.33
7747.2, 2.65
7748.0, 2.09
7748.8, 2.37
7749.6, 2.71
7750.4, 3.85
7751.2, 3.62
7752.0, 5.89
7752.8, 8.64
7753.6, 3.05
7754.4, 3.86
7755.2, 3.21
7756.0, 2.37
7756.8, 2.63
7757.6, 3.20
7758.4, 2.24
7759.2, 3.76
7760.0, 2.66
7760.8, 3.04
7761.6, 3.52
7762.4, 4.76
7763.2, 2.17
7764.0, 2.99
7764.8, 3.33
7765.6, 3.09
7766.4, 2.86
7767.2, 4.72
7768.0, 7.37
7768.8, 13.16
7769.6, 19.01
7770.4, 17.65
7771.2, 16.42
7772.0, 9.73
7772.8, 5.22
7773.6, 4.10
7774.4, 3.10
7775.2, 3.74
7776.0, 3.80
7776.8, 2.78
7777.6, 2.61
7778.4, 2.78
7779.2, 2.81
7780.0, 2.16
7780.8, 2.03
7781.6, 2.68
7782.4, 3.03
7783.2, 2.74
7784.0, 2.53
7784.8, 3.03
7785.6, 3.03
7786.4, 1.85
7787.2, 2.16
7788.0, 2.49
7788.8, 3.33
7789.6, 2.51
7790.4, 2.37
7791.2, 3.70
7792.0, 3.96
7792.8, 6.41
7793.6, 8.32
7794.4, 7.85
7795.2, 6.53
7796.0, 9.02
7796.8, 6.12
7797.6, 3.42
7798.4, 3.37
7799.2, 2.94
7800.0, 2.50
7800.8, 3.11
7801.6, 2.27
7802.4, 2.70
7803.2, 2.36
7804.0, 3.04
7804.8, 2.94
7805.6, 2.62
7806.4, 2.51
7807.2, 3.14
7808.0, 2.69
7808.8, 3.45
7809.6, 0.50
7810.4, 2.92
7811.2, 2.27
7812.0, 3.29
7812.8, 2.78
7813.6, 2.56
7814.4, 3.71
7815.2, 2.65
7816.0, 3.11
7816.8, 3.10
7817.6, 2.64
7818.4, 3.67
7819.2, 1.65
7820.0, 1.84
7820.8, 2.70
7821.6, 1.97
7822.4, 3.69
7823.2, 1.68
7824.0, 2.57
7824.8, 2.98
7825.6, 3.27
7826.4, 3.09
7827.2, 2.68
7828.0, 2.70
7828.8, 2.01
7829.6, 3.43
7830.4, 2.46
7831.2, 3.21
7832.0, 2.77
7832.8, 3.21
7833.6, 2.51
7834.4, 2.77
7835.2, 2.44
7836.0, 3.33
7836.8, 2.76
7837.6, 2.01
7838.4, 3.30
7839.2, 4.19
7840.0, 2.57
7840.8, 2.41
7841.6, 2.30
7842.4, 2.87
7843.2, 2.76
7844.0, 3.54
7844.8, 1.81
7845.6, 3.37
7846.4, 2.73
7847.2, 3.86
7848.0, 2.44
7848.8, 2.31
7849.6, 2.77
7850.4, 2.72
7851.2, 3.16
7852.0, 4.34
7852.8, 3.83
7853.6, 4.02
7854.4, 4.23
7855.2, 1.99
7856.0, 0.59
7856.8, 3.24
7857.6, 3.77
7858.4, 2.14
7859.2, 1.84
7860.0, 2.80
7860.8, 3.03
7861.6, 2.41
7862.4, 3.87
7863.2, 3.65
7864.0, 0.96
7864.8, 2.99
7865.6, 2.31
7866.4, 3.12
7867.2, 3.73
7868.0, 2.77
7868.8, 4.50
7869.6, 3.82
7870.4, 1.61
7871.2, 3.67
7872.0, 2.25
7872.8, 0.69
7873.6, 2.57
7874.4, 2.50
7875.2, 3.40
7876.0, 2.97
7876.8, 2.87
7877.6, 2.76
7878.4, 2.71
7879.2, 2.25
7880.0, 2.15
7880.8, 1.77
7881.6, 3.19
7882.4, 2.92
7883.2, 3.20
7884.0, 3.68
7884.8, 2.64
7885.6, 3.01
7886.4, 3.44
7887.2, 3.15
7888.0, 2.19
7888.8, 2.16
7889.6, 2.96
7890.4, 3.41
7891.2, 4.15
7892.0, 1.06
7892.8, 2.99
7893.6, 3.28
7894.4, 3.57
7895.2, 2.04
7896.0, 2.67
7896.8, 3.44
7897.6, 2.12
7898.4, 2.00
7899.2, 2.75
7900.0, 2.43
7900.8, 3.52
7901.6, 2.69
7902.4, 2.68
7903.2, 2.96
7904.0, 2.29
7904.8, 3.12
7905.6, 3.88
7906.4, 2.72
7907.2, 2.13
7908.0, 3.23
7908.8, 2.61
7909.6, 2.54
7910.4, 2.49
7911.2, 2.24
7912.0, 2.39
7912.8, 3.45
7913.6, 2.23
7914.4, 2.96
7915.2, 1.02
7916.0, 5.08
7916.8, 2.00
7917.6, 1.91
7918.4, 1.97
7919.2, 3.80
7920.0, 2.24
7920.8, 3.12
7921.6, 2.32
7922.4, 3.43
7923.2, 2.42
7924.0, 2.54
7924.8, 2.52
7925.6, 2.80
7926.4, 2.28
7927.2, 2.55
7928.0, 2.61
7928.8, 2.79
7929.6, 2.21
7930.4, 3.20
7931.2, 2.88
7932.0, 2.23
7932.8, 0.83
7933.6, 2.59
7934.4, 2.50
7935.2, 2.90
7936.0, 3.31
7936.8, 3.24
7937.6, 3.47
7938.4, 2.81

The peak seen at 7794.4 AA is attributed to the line [N II]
